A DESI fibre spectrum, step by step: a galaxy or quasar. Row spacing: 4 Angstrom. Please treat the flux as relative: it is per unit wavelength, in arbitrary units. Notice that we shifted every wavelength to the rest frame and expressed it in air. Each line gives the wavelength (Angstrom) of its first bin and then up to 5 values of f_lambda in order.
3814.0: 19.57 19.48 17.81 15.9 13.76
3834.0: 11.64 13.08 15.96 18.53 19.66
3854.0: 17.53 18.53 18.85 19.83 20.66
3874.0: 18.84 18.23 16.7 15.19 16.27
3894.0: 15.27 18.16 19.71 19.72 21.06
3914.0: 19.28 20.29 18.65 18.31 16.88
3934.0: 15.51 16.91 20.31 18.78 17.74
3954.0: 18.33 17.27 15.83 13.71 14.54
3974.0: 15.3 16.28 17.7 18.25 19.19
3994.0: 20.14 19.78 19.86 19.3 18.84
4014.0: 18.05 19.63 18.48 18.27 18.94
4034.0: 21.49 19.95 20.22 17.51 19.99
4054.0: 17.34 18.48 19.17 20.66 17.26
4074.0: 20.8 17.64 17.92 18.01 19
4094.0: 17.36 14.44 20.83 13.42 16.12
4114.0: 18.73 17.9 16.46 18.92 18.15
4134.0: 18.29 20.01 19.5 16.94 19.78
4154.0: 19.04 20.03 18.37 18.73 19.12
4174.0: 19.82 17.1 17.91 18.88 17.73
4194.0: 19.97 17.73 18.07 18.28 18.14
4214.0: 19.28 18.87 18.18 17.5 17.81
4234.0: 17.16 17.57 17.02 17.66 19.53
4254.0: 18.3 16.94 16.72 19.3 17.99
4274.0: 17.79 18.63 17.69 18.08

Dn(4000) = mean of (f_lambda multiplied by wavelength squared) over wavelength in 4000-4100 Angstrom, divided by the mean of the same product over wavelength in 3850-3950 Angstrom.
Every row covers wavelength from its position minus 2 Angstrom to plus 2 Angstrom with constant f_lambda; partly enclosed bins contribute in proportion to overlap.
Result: 1.10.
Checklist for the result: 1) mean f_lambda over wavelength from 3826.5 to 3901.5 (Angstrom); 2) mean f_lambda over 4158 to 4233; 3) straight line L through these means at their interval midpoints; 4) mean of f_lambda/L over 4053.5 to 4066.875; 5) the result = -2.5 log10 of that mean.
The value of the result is -0.06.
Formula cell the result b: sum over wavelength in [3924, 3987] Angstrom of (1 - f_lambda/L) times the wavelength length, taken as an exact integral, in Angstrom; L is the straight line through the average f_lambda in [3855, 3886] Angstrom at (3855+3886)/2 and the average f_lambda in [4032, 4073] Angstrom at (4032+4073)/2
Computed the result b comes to 6.4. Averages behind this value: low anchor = 18.5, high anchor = 19.2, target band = 17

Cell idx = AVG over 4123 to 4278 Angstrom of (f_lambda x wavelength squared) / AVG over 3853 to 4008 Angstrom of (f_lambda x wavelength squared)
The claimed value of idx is 1.16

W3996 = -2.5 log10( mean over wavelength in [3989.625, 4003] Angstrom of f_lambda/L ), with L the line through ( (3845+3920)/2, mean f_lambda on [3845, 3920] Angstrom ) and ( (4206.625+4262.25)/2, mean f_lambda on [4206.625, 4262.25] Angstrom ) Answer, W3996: -0.08 mag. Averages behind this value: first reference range 18.5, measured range 19.8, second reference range 18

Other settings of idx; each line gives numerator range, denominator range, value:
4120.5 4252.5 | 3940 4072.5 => 1.09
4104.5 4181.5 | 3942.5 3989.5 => 1.18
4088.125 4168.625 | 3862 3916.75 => 1.11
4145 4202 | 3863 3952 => 1.16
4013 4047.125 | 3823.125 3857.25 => 1.33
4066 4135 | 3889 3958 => 1.06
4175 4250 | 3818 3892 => 1.26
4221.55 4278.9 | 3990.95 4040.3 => 1.03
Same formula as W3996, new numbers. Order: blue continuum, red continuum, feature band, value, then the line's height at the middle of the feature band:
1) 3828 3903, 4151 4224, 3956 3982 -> 0.13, 17.6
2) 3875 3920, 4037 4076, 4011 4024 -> 0.01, 18.9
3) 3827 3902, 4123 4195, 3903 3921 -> -0.15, 17.4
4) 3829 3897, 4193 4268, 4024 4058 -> -0.10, 17.5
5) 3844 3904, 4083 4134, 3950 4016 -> 0.01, 17.8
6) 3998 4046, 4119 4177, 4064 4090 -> 0.02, 19.1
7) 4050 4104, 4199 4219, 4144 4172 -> -0.02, 18.5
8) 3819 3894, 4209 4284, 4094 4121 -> 0.05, 17.7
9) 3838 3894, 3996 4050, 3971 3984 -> 0.16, 18.8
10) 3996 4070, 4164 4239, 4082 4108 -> 0.10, 18.9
